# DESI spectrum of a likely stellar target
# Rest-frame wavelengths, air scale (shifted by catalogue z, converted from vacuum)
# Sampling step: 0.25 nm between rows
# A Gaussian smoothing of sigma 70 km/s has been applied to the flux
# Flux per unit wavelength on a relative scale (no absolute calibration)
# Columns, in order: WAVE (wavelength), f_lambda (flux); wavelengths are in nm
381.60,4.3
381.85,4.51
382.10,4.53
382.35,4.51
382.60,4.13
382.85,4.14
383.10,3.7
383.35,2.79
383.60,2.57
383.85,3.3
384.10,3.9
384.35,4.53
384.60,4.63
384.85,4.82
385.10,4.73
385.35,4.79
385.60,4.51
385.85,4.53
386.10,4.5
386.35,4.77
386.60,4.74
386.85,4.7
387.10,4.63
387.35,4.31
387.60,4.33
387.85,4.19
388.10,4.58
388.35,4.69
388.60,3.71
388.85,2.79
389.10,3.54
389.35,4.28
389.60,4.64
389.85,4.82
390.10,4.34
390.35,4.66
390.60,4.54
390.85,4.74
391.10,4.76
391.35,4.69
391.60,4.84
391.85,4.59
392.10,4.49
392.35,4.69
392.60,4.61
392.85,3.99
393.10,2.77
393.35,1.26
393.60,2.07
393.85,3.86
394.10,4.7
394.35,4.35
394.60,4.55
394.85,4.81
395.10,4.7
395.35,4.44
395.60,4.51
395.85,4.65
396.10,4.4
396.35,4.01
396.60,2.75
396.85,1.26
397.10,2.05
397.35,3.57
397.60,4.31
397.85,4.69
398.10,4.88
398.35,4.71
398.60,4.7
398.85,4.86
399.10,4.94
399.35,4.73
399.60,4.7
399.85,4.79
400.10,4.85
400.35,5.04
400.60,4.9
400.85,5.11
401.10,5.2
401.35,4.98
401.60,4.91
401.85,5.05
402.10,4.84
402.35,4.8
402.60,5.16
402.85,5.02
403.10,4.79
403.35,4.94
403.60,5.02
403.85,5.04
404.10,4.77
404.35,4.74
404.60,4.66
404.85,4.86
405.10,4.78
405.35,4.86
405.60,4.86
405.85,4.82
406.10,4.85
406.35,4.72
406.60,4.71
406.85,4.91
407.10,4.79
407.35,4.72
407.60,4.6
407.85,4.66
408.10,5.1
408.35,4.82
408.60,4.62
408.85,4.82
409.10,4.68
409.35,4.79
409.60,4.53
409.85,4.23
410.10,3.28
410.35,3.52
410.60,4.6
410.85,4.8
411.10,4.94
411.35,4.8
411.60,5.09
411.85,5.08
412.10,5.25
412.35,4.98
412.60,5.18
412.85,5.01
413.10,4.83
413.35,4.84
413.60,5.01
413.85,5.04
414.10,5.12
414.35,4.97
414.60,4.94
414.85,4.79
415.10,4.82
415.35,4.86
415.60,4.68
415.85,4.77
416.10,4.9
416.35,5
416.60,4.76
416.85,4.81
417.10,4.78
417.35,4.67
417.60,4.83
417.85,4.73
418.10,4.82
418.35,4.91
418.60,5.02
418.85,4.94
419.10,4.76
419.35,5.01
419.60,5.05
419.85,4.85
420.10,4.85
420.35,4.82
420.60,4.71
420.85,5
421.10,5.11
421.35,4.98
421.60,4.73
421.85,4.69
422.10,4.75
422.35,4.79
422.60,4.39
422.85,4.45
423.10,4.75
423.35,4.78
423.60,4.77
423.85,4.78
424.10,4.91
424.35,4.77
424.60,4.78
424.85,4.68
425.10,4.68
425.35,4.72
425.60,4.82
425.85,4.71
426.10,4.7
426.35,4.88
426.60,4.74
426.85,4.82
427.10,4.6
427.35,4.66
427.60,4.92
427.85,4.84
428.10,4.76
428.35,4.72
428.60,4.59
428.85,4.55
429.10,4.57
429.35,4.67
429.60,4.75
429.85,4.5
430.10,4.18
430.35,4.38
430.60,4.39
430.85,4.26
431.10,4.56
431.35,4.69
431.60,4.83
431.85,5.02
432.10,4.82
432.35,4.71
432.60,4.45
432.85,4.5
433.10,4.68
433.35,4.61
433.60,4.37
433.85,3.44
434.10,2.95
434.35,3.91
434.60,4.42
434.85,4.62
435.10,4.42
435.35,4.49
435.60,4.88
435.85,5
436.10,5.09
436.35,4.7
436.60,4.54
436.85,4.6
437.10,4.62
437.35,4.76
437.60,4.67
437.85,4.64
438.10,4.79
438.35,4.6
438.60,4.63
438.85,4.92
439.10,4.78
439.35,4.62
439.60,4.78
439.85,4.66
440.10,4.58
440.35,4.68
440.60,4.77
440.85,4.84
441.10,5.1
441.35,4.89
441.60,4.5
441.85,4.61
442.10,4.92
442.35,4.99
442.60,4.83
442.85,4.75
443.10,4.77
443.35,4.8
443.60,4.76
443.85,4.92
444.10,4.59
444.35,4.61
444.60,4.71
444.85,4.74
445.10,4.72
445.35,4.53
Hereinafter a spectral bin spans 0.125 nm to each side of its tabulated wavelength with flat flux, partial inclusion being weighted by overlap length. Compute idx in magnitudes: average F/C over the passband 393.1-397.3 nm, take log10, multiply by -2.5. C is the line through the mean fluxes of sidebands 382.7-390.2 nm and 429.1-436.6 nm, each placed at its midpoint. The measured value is 0.18 mag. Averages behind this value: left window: 4.22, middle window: 3.62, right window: 4.49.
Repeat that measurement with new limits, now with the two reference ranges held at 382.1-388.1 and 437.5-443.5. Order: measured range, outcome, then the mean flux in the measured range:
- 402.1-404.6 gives -0.11 mag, 4.9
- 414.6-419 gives -0.07 mag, 4.83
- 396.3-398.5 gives 0.22 mag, 3.58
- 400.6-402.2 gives -0.14 mag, 5.01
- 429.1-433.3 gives 0.02 mag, 4.59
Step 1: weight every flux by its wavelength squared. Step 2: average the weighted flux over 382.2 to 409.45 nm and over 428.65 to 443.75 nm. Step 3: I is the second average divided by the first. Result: 1.3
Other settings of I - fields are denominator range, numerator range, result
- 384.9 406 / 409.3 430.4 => 1.21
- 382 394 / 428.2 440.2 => 1.37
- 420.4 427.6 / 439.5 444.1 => 1.09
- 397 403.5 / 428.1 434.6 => 1.09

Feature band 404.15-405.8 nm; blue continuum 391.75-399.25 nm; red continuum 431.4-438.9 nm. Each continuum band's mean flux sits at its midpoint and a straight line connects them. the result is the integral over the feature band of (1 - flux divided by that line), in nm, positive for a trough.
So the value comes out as -0.26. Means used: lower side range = 4.01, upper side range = 4.55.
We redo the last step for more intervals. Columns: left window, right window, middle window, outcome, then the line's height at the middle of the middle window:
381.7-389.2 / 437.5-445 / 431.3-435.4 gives 0.237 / 4.67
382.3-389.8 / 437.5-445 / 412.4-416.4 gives -0.392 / 4.48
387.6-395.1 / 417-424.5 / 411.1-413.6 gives -0.202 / 4.63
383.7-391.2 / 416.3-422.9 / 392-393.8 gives 0.423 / 4.47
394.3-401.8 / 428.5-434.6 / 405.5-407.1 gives -0.140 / 4.42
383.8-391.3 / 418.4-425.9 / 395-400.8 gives 0.311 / 4.53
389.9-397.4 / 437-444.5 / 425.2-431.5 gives -0.126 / 4.55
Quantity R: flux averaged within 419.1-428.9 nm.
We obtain 4.77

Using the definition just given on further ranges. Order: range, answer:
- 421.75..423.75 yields 4.67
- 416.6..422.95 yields 4.82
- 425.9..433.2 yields 4.65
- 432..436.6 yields 4.45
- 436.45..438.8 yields 4.66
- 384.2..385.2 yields 4.66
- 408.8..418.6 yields 4.78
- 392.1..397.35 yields 3.74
